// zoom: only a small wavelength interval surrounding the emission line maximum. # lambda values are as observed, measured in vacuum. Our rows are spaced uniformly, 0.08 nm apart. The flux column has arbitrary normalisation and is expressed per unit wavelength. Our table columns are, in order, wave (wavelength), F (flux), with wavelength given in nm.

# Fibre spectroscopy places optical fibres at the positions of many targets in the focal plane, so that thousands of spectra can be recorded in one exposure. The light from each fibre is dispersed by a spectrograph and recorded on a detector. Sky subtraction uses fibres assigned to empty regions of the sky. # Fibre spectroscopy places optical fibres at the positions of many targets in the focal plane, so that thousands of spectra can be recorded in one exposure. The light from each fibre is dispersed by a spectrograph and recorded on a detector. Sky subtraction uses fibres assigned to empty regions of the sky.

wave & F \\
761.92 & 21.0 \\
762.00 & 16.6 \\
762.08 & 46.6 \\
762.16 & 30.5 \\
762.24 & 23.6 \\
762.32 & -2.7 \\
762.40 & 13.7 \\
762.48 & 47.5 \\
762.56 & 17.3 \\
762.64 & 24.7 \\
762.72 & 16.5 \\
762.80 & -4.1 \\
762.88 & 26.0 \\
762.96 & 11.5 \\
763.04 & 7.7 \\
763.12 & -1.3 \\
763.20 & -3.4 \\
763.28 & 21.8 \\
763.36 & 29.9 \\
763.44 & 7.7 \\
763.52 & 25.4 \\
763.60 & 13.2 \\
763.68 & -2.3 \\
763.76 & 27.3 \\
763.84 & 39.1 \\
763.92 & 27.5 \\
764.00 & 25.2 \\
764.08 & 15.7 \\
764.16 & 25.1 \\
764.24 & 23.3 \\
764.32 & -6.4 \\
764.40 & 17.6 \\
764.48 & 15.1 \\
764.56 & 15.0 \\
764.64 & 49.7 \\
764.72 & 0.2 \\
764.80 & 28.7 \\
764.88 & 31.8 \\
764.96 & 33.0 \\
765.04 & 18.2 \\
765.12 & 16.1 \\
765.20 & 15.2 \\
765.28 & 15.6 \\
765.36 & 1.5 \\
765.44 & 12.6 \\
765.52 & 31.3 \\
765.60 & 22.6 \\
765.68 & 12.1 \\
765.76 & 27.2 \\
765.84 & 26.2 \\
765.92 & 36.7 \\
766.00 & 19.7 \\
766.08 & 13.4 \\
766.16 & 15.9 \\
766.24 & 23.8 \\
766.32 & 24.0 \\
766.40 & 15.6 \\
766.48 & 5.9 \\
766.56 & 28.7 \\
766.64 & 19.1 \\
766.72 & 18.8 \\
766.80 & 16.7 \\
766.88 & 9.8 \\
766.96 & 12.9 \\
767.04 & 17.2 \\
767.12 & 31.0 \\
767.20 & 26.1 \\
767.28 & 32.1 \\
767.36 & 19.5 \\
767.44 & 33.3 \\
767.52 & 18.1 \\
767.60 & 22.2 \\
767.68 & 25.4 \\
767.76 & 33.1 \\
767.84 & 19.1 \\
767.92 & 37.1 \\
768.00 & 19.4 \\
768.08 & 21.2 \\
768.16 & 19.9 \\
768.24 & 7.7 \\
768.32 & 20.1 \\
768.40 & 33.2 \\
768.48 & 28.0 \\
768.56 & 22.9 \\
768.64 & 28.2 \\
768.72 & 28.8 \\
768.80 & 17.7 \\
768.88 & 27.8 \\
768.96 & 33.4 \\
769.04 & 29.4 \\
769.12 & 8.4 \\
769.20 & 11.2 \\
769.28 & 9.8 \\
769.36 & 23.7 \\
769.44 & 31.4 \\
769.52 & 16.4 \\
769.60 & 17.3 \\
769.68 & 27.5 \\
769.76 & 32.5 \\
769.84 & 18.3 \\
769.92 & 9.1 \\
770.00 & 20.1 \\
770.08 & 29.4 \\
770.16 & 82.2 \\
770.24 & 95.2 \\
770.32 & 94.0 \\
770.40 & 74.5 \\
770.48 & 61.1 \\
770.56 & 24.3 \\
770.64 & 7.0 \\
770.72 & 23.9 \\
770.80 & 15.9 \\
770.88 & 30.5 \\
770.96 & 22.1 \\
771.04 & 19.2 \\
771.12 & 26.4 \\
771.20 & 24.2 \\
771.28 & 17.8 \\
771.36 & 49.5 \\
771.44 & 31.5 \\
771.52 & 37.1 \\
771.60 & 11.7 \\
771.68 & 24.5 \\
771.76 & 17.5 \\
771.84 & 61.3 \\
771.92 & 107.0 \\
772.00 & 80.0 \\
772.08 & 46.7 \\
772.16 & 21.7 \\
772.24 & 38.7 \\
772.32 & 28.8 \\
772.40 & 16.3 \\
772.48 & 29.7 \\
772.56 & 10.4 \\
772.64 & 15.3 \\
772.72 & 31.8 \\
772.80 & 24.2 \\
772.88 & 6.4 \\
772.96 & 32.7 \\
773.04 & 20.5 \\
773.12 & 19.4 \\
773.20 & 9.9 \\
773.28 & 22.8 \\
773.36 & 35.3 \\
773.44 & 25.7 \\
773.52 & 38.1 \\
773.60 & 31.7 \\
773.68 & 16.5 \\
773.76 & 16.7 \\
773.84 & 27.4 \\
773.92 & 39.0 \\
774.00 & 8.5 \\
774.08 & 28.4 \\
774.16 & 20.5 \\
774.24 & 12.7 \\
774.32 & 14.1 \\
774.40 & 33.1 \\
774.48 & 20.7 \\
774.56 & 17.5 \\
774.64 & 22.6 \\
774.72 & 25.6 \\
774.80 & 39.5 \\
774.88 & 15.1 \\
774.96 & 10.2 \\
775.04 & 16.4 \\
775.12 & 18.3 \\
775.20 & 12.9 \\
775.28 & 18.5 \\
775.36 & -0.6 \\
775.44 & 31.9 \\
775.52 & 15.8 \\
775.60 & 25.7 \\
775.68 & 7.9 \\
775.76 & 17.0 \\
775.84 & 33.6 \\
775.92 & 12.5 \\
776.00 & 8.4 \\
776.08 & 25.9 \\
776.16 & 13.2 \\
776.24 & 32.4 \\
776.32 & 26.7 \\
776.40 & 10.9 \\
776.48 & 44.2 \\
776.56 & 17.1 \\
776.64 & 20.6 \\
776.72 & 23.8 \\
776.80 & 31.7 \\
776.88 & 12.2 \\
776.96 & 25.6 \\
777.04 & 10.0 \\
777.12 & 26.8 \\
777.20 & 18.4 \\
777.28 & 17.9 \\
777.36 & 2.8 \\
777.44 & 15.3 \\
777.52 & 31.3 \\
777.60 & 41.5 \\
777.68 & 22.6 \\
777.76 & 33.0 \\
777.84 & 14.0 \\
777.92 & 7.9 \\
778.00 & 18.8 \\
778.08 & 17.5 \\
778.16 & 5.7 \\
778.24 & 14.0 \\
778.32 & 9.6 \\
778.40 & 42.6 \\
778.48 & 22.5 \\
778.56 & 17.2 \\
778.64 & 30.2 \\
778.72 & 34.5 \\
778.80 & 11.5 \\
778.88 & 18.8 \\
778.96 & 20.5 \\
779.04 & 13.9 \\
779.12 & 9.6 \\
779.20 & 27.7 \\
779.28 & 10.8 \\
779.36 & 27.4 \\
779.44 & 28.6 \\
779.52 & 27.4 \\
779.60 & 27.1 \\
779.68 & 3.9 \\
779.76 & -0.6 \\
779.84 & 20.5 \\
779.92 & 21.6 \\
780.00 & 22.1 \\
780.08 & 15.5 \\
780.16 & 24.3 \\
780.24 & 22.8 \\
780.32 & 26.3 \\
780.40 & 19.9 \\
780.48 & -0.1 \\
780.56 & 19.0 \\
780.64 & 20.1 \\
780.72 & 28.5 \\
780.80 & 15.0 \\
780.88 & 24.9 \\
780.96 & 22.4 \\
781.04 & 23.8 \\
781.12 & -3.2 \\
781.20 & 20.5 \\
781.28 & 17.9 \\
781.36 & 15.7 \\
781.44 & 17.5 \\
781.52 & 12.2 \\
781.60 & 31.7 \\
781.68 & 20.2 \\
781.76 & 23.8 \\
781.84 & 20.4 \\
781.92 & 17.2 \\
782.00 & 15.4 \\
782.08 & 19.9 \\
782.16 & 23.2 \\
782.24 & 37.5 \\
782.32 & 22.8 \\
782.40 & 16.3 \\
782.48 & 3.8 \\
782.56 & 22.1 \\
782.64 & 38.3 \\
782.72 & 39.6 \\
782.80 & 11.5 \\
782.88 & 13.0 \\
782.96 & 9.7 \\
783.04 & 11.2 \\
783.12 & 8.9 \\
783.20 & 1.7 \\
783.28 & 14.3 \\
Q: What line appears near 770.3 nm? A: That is [S II]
